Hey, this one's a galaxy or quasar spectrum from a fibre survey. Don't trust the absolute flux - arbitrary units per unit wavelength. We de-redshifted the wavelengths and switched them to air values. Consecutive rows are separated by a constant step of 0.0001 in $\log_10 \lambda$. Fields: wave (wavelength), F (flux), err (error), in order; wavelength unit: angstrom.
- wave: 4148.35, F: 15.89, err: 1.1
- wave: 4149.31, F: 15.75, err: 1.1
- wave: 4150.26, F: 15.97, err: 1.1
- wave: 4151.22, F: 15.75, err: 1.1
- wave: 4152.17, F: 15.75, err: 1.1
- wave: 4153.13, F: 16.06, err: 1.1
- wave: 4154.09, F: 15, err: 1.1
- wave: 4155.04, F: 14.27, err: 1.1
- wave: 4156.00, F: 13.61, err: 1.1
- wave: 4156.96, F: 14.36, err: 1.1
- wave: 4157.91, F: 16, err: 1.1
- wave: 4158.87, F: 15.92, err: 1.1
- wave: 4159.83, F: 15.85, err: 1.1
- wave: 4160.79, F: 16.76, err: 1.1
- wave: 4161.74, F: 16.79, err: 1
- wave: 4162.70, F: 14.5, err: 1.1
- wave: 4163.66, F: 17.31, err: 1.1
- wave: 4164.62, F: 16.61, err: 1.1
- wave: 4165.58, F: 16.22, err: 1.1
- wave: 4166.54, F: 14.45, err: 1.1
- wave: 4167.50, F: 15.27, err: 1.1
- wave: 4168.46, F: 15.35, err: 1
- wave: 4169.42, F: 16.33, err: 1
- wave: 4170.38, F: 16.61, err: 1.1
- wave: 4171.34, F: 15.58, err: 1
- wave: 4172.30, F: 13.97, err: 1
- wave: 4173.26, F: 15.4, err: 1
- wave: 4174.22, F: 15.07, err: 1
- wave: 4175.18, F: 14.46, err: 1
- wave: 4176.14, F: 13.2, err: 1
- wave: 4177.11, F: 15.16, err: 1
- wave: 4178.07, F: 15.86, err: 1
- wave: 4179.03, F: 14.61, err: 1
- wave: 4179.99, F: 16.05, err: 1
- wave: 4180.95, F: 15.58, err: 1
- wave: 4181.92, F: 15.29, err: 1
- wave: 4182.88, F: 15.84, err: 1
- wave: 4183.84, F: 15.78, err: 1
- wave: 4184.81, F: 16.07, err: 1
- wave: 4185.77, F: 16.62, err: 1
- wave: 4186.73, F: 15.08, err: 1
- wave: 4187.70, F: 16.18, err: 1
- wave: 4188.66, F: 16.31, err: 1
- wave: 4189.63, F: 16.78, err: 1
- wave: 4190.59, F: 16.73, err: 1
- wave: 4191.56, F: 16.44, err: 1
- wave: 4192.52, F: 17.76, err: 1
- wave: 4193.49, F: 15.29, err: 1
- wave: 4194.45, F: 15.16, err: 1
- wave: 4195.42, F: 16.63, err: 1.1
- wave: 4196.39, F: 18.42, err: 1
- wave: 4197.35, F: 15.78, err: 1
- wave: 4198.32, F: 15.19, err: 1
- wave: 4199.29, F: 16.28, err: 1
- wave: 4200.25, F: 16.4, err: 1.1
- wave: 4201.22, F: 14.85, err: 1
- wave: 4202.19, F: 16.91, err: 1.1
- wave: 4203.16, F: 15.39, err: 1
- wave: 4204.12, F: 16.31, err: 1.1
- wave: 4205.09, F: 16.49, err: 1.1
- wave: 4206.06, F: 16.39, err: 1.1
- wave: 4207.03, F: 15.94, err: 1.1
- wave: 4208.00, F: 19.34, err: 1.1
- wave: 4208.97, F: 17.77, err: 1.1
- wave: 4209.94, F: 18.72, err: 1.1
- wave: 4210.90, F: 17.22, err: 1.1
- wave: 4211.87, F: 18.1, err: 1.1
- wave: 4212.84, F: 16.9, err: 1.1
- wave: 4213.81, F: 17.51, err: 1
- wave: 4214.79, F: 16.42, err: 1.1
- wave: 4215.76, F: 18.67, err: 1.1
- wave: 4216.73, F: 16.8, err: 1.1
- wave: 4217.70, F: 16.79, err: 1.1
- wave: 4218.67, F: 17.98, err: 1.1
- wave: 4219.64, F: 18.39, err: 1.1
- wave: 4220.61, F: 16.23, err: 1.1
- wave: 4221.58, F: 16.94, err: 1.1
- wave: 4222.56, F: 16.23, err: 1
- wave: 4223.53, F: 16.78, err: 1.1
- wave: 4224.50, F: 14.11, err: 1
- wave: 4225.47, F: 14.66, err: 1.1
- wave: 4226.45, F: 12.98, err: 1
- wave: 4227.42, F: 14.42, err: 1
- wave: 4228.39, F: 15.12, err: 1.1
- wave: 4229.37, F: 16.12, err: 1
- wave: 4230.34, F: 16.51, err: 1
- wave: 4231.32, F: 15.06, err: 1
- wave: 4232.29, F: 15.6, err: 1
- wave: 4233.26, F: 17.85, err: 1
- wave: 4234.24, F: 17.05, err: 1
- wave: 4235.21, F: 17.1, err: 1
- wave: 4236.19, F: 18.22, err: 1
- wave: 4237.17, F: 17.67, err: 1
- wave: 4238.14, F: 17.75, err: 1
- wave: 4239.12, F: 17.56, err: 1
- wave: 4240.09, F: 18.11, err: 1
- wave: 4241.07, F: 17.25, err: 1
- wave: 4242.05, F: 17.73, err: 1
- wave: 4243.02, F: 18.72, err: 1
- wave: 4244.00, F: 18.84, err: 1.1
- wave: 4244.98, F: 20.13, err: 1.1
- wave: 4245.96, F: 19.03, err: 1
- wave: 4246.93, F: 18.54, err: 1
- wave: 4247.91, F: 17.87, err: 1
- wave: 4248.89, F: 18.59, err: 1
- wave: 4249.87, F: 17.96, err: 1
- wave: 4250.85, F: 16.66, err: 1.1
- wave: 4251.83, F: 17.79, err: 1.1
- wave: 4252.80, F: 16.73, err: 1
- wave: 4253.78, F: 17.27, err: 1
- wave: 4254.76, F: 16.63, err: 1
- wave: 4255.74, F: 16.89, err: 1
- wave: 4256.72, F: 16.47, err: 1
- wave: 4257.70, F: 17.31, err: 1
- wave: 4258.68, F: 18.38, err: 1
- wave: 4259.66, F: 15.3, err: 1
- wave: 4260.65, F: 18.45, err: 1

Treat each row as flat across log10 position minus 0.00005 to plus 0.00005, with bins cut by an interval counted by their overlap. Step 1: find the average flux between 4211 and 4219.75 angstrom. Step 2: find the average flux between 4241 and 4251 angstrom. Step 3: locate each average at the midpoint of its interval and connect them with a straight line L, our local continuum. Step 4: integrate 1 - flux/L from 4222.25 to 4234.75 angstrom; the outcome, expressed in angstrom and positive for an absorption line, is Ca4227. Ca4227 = 1.6 angstrom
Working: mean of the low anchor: 17.4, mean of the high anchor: 18.4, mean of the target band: 15.6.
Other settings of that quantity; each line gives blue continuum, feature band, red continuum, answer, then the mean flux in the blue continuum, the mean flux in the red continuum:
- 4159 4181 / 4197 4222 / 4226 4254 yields -0.6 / 15.5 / 17.3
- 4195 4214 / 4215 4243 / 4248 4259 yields 0.7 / 16.8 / 17.3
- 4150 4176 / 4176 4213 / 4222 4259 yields -0.4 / 15.5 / 17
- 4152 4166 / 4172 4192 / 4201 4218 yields 0.9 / 15.7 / 17.1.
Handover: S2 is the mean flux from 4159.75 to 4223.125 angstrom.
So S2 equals 16.3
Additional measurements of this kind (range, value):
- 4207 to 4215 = 17.7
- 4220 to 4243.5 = 16.5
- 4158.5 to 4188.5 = 15.6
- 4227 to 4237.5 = 16.4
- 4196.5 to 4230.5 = 16.5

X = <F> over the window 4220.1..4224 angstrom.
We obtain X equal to 16.5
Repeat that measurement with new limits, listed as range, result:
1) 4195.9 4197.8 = 17.1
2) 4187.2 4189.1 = 16.2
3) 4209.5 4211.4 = 18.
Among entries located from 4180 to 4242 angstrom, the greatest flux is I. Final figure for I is 19.34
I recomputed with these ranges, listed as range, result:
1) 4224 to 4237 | 18.22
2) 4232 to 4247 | 20.13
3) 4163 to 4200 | 18.42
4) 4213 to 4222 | 18.67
